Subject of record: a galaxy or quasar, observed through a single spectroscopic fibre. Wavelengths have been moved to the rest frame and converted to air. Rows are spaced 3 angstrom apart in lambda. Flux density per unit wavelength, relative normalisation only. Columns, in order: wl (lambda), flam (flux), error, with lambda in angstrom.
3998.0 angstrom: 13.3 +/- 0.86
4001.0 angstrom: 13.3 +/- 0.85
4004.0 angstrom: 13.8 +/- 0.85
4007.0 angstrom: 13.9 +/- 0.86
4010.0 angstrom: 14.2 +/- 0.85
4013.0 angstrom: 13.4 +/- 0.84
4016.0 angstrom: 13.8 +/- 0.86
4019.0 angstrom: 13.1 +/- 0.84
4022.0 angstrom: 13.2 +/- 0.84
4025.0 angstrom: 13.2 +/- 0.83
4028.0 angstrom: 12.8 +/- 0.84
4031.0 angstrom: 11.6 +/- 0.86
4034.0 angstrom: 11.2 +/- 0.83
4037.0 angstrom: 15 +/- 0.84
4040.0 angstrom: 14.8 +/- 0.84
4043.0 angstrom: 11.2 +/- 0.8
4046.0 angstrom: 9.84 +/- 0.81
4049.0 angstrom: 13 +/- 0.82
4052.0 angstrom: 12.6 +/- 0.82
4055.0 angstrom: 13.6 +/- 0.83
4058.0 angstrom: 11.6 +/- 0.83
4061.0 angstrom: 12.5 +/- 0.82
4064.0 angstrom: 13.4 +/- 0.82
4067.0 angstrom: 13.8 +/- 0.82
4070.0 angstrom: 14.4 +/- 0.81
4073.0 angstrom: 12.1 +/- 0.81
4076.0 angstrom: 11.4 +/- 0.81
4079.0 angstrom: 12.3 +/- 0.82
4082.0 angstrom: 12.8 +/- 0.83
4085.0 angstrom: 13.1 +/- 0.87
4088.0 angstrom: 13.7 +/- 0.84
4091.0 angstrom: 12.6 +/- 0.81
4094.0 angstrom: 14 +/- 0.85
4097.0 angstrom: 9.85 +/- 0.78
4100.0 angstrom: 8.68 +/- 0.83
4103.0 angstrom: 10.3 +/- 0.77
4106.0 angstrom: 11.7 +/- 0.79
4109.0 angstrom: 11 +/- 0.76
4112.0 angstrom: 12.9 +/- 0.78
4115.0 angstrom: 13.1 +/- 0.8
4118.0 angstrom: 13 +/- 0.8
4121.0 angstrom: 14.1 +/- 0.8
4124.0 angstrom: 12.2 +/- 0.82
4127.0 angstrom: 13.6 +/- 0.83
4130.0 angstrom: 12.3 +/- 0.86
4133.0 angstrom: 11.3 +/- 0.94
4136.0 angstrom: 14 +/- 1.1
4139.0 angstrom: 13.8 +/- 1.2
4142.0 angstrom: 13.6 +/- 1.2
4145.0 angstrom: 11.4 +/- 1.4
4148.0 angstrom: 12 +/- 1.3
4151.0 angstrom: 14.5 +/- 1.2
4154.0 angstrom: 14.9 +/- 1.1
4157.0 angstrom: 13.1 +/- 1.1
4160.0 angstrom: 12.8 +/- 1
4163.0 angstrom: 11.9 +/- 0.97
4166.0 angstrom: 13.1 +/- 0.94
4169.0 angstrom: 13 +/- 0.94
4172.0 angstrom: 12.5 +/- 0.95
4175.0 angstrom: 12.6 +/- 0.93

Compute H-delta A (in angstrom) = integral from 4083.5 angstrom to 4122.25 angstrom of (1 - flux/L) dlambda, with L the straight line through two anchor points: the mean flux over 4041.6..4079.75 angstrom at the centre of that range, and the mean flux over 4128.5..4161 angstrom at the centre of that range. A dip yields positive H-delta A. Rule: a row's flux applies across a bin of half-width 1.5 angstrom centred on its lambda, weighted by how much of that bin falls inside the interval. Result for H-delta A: 1.9 angstrom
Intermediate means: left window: 12.4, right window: 13.1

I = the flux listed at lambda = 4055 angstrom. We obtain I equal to 13.6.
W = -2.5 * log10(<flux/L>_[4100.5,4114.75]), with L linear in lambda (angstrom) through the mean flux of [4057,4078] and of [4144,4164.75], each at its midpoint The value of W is 0.13 mag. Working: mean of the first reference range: 12.8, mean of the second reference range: 13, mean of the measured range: 11.4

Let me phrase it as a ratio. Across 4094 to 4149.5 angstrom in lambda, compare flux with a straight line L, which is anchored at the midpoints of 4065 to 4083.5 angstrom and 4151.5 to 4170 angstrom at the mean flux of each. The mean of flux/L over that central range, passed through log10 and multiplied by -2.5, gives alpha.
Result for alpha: 0.07 mag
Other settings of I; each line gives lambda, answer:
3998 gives 13.3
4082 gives 12.8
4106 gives 11.7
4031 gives 11.6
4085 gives 13.1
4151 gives 14.5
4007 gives 13.9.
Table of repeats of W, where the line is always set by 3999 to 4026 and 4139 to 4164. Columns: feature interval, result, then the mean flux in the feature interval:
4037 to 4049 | 0.08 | 12.5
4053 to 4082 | 0.05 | 12.8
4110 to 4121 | 0.01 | 13.1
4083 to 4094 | 0.01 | 13.2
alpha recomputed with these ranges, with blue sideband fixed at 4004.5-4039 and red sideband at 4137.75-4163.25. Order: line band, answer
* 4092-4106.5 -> 0.21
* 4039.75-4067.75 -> 0.06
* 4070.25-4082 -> 0.08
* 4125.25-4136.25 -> 0.04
